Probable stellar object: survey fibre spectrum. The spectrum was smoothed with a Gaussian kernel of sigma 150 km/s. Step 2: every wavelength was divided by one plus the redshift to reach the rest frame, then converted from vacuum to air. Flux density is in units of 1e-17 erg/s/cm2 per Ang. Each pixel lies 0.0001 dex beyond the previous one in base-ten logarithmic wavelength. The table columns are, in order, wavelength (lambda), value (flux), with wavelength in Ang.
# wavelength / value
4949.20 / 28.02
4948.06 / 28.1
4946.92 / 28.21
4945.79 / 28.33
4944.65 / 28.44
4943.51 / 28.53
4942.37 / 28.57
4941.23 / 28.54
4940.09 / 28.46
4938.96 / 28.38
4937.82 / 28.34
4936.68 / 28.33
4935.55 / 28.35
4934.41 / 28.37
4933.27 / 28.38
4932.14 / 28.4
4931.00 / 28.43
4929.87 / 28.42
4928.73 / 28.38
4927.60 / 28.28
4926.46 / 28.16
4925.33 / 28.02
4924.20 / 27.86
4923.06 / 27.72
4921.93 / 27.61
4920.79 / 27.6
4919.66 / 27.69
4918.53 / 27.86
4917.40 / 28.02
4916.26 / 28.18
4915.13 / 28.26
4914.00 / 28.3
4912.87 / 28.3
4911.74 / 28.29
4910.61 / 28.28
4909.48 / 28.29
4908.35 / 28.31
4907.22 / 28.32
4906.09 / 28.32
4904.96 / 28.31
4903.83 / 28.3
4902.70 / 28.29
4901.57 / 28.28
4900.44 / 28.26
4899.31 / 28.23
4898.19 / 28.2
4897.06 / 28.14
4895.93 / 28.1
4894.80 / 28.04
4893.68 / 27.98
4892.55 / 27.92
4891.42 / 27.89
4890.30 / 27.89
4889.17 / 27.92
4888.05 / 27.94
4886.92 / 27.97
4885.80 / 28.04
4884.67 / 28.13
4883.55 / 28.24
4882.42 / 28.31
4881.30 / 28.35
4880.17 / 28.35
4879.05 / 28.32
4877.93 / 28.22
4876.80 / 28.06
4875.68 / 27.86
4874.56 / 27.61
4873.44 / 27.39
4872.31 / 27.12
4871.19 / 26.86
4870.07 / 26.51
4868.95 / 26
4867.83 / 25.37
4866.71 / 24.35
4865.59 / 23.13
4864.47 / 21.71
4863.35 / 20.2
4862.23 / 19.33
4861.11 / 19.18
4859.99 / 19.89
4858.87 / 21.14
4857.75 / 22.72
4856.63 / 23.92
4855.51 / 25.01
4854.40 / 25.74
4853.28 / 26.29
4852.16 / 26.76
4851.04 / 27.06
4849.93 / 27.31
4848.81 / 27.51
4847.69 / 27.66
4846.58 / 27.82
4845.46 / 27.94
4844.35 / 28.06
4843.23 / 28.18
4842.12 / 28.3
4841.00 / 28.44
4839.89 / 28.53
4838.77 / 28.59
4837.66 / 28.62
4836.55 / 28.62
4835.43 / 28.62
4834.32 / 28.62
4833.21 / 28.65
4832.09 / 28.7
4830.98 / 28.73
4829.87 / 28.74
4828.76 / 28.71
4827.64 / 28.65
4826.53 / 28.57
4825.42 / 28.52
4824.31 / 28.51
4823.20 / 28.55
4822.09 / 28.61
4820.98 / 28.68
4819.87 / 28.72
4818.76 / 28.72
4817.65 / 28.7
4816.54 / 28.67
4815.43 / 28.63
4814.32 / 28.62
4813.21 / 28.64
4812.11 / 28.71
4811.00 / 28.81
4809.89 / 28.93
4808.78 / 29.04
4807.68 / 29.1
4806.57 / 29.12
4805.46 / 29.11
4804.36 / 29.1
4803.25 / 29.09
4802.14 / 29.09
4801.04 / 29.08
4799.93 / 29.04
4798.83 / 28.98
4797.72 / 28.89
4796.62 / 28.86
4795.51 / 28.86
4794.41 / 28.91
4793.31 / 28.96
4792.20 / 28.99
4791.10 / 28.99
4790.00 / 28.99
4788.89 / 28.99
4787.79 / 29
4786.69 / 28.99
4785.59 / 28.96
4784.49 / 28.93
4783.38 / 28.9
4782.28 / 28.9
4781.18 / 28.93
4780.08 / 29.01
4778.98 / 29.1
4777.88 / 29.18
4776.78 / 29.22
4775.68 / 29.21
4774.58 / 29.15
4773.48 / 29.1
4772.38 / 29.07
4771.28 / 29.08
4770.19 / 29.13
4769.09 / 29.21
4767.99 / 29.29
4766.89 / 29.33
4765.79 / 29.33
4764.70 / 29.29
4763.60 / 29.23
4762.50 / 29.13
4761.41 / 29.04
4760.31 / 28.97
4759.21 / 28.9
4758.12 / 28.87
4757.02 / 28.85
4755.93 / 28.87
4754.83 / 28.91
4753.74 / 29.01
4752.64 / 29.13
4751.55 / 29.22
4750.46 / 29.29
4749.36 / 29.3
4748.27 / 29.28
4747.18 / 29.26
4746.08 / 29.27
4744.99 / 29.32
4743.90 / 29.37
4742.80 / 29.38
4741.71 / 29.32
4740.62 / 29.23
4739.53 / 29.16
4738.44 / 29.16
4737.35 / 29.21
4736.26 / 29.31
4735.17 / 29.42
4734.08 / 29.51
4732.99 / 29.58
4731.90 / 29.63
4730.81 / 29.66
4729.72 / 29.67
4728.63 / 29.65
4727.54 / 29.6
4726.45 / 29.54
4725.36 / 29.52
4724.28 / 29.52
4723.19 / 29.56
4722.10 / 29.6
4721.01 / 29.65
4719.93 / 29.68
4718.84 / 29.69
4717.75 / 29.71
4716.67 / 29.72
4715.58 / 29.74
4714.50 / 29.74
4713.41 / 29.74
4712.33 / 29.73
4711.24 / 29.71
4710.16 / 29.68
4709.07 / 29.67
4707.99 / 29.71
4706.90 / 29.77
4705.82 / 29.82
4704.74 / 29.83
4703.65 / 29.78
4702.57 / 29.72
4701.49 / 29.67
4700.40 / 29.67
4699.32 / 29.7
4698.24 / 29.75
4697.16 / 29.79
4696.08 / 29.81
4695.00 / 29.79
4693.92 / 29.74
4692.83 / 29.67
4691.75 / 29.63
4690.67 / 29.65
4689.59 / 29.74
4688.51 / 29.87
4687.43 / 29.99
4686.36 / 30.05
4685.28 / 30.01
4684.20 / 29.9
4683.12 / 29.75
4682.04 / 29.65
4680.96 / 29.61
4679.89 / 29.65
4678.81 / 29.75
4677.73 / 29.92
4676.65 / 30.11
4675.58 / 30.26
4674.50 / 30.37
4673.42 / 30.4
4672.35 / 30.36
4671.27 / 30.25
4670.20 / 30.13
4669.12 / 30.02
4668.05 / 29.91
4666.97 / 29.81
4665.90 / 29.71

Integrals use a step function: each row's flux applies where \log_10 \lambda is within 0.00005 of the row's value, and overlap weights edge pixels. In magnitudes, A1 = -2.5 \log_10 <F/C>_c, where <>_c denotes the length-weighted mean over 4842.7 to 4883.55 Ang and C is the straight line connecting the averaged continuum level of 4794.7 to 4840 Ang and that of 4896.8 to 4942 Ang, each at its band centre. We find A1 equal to 0.11 mag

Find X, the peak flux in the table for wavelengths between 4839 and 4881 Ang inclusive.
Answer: 28.53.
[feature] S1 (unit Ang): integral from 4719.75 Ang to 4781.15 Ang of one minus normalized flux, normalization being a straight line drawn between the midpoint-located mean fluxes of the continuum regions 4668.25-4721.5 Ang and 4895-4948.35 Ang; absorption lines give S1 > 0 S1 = 0.36 Ang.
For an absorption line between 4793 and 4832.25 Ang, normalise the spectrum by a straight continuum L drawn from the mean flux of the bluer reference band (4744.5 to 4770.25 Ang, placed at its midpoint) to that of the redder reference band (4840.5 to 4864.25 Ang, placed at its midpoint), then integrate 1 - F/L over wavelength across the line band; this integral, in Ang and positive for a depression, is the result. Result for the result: -3.0 Ang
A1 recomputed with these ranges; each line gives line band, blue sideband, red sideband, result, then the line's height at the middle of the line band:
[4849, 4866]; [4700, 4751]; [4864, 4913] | 0.19 mag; 28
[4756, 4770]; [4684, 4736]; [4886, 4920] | 0.01 mag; 29.3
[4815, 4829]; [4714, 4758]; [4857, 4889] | -0.06 mag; 27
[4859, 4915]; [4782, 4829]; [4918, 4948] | 0.06 mag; 28.4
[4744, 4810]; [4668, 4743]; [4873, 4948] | 0.00 mag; 29.2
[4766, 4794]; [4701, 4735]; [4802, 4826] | 0.00 mag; 29.1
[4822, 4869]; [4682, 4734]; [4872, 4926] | 0.09 mag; 28.5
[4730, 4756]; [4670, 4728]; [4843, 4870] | -0.04 mag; 28.4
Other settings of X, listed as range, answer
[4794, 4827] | 29.12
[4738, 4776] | 29.38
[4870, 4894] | 28.35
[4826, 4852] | 28.74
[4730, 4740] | 29.66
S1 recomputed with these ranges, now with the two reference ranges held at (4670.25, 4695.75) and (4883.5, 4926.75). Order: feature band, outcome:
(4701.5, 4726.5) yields 0.0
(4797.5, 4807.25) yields 0.0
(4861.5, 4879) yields 1.9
